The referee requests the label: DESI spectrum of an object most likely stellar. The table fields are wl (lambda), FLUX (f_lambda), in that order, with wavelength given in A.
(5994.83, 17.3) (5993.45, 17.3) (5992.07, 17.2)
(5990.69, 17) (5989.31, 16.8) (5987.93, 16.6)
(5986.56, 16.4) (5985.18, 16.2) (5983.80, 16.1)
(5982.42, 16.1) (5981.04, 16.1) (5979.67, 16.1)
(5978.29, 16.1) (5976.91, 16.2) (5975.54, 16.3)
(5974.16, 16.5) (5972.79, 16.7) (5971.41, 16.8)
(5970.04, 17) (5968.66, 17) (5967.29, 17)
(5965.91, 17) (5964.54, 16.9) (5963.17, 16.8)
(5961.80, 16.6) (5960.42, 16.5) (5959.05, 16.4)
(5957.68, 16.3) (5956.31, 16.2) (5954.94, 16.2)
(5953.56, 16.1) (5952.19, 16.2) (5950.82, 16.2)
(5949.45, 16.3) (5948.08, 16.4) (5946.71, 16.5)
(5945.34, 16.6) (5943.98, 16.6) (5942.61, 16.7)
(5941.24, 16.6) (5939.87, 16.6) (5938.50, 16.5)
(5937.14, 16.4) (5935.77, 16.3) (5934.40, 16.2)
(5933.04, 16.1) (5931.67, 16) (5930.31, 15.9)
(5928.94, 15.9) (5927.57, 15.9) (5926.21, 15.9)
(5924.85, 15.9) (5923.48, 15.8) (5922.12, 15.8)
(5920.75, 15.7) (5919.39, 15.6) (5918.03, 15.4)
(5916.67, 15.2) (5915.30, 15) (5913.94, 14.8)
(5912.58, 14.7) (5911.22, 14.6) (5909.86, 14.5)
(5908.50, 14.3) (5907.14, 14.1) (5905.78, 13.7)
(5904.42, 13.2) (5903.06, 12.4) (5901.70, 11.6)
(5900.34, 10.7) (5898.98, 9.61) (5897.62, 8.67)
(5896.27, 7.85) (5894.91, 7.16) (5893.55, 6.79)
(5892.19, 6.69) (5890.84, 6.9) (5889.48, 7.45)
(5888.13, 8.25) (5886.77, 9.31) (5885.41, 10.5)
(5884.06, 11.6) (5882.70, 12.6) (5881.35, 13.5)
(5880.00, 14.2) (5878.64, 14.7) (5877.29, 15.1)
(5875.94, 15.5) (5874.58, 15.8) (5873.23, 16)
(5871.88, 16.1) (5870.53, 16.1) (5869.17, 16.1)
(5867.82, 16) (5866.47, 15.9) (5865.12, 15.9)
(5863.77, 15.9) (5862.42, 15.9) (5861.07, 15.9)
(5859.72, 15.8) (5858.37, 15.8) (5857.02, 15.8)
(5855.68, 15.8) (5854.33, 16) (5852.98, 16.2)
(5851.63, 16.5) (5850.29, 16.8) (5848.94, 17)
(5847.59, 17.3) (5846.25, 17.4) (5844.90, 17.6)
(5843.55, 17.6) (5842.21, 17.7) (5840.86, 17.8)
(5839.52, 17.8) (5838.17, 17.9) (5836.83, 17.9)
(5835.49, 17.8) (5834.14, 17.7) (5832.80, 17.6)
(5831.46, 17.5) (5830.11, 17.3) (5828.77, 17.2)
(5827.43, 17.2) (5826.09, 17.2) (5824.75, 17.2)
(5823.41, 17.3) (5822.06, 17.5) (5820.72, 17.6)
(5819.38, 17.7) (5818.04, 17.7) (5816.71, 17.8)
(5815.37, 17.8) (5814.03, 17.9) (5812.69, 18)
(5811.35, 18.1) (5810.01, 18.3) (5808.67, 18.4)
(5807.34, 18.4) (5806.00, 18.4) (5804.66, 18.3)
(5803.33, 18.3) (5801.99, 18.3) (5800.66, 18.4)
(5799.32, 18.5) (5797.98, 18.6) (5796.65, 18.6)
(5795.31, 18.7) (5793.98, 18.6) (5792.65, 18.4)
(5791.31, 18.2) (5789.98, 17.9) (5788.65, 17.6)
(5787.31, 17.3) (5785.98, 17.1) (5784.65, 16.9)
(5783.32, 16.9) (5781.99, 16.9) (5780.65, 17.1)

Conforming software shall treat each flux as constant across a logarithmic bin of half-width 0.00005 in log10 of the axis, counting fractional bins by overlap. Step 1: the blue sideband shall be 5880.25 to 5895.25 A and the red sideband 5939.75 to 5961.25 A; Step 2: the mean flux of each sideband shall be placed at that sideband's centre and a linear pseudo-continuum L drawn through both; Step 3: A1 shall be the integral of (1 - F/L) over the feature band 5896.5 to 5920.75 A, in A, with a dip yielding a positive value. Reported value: -3.3 A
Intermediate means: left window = 9.35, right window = 16.4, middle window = 13.4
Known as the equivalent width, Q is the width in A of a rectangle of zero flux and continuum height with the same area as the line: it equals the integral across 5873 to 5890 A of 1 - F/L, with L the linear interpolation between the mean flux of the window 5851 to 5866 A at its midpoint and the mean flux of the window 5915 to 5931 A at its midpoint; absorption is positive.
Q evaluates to 3.5 A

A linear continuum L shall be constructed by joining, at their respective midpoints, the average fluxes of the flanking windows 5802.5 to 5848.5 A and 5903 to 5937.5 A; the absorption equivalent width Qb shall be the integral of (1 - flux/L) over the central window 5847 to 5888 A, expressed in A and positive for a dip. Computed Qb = 3.9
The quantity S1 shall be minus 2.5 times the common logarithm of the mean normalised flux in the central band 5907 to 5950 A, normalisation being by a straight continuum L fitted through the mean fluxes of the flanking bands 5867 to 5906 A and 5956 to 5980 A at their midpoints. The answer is -0.11 mag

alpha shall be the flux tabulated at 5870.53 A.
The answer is 16.1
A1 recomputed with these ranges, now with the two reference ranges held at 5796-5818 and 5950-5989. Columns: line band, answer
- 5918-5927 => 0.6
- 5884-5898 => 7.4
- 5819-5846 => 0.6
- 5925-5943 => 0.7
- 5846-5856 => 0.6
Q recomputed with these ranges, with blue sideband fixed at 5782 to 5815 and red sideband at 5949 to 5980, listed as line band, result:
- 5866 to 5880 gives 1.38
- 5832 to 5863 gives 1.16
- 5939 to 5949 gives 0.08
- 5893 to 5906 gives 5.34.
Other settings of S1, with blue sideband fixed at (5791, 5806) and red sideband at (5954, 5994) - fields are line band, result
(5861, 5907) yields 0.38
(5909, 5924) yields 0.13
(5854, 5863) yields 0.13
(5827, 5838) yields 0.03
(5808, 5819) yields 0.02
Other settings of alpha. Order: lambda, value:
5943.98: 16.6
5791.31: 18.2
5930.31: 15.9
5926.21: 15.9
